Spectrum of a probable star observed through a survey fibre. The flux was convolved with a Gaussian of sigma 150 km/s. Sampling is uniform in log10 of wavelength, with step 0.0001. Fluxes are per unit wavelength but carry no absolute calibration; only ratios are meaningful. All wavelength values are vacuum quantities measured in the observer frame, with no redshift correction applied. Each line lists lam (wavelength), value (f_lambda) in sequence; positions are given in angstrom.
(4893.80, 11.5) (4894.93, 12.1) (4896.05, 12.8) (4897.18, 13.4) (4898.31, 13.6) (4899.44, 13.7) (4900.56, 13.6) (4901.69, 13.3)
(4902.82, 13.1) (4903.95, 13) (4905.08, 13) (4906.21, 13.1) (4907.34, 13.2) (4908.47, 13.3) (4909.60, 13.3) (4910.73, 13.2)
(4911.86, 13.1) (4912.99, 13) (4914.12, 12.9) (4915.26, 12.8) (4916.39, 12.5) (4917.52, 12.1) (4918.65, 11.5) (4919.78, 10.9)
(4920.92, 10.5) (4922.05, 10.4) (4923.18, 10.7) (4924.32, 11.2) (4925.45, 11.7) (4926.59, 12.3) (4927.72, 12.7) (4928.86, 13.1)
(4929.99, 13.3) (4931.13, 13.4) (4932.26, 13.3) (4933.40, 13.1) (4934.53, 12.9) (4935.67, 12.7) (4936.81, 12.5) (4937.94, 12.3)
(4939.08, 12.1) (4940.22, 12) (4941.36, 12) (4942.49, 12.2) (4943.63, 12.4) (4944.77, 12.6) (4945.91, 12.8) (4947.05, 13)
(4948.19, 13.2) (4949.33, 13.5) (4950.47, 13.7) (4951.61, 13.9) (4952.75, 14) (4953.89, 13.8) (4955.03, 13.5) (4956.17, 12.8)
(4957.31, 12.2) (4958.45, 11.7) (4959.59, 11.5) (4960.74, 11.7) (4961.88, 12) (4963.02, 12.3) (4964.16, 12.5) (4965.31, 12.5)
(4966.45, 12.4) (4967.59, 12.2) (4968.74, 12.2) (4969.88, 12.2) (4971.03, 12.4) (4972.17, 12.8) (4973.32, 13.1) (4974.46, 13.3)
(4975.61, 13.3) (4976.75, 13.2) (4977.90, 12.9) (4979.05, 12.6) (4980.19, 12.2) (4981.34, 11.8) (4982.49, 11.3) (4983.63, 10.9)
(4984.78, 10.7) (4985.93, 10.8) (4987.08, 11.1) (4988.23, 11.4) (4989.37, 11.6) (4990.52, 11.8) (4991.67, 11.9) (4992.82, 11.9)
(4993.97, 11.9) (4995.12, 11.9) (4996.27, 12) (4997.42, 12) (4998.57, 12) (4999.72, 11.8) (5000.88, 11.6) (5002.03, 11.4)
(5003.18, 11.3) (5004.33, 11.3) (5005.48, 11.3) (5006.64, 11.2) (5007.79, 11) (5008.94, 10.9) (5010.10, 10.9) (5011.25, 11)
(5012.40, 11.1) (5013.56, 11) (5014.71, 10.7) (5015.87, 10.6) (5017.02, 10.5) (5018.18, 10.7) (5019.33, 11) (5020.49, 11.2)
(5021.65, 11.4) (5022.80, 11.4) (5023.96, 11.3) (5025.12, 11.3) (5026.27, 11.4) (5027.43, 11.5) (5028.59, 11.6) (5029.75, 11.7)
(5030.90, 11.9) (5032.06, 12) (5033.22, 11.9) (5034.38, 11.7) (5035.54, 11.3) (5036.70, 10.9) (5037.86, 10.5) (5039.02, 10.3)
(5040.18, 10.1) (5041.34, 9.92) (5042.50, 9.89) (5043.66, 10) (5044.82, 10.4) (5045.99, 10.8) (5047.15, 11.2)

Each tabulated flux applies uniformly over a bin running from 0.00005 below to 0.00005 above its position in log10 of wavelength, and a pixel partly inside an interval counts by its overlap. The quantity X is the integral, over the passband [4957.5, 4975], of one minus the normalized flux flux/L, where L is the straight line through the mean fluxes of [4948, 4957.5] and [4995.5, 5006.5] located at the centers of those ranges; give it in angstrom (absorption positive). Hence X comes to 0.84 angstrom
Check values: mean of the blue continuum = 13.5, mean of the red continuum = 11.6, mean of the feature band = 12.3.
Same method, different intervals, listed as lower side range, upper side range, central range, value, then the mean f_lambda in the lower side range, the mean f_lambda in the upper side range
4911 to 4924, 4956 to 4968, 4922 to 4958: -2.0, 11.9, 12.1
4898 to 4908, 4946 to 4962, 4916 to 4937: 1.6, 13.3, 12.9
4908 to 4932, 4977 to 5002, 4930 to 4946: -0.6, 12.3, 11.7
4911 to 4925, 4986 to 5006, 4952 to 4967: -1.0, 11.8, 11.6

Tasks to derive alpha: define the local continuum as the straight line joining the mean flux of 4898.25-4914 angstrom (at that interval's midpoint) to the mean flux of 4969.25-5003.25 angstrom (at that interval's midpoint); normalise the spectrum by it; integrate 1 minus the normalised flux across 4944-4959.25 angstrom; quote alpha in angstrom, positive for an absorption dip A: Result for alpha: -0.7 angstrom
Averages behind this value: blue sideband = 13.2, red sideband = 12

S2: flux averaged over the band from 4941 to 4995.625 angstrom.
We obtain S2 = 12.4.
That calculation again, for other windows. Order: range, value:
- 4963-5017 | 11.8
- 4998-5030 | 11.2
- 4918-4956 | 12.5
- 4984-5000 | 11.6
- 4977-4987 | 11.7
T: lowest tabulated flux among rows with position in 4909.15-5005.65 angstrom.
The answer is 10.4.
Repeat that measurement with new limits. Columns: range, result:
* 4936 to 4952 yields 12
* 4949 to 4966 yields 11.5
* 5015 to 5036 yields 10.5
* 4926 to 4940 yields 12.1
